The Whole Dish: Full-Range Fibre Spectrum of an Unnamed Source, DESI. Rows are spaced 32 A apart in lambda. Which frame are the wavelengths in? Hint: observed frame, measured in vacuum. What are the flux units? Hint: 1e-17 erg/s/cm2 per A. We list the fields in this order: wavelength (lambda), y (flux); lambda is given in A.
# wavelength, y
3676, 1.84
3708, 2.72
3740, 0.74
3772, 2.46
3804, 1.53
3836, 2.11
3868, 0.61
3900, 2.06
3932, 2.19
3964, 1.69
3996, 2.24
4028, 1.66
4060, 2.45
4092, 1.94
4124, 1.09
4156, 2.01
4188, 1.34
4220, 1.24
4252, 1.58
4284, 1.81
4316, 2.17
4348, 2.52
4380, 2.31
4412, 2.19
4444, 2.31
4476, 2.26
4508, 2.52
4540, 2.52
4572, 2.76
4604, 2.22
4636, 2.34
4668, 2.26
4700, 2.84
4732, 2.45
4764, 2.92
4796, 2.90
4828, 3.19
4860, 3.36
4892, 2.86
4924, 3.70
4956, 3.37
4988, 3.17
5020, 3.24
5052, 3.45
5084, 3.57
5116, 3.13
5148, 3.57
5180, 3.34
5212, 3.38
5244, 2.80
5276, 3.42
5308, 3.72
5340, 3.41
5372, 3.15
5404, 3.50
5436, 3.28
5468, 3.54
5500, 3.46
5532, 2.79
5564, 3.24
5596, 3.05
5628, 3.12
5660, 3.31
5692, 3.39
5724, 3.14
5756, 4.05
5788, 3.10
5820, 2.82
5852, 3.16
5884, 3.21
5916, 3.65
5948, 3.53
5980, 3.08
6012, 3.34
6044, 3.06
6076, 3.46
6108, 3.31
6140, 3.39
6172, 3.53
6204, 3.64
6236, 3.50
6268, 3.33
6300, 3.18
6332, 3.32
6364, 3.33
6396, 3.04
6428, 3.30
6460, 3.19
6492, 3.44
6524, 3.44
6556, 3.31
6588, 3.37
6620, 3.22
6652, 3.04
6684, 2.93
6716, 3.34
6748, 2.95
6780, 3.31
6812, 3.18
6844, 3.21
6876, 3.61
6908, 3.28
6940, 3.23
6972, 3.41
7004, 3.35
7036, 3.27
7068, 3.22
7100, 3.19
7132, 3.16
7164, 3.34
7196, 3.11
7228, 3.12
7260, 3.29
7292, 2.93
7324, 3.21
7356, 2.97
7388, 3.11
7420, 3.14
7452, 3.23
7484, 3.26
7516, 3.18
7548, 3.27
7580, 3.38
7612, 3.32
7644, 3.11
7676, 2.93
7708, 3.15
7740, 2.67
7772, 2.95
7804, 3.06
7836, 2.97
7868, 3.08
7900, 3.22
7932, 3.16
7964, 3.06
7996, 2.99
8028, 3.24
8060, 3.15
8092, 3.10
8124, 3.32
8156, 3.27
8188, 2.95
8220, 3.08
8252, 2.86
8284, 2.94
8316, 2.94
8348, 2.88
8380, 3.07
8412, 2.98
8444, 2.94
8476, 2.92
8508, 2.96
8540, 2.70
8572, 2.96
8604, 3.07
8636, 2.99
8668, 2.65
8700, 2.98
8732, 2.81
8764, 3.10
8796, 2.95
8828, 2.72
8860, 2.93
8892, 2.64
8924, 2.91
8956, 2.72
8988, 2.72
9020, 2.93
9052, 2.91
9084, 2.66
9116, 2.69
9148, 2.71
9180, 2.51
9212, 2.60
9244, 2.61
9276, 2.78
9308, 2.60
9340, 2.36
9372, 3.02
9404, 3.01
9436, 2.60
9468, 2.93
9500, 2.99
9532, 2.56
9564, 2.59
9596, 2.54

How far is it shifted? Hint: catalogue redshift 0.08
